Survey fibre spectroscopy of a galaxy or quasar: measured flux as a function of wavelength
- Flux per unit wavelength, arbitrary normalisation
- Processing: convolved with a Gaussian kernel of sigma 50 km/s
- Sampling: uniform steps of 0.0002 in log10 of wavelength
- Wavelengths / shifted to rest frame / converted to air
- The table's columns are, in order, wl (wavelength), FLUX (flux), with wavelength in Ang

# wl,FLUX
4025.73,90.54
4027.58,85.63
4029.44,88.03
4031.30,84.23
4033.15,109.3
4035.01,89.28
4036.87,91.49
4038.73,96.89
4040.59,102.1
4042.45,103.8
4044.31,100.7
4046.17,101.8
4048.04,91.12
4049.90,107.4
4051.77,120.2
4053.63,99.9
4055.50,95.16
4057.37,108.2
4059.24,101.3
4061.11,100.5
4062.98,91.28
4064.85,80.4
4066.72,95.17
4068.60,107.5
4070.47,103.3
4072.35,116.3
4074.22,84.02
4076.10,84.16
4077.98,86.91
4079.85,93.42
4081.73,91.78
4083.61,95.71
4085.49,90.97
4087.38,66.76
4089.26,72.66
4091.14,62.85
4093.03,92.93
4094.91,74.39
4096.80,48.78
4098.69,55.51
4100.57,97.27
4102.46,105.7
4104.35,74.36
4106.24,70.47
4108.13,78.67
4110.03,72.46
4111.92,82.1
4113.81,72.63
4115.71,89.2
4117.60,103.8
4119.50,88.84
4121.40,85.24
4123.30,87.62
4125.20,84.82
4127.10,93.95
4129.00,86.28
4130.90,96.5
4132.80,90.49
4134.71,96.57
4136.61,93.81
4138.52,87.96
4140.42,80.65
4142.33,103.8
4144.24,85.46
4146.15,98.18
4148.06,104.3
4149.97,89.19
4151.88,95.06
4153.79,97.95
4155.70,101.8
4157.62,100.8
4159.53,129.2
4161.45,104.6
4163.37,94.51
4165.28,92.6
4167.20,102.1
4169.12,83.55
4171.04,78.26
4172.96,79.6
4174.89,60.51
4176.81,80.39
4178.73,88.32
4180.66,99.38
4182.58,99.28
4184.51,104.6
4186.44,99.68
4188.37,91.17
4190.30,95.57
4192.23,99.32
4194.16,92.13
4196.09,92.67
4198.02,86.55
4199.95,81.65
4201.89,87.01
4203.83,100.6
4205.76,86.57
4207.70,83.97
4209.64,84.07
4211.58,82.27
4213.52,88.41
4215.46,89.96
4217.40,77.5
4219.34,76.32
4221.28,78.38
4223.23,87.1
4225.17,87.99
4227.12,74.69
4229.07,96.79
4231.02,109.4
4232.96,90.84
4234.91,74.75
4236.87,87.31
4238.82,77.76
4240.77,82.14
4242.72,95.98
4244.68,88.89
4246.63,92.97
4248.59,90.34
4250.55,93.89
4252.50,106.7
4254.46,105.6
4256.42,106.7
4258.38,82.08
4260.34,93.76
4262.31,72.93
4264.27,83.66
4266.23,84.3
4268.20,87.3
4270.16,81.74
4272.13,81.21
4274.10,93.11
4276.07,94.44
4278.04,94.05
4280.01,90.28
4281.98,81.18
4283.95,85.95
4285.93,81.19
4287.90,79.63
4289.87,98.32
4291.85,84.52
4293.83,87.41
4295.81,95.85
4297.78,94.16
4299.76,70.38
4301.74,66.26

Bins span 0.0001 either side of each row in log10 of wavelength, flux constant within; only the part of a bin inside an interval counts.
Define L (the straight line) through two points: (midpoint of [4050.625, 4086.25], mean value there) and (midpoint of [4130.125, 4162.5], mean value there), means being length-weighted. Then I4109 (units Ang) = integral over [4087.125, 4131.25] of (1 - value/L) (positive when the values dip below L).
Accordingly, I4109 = 7.4 Ang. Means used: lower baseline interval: 97.3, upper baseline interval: 97.4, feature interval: 81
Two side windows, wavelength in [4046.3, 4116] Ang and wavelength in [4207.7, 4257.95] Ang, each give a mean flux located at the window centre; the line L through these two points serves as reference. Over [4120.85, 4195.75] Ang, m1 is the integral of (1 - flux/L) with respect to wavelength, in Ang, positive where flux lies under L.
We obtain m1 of -3.9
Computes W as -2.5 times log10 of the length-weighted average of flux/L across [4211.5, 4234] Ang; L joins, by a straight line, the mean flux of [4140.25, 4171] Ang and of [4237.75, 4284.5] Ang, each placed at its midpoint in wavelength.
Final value 0.07 mag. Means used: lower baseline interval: 97.6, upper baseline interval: 89.5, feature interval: 86.8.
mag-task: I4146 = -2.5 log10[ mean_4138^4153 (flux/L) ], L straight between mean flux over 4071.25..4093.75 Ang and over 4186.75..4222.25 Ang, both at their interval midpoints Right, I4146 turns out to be -0.07 mag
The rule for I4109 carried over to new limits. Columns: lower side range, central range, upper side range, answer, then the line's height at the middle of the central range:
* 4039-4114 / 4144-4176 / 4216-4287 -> -1.9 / 88.9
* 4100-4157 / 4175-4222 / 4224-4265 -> 0.6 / 90.1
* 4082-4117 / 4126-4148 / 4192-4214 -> -2.8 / 82.1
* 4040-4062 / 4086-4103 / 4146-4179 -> 4.1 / 99.1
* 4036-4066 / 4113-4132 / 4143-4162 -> 2.1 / 100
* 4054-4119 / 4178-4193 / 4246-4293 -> -1.5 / 88.2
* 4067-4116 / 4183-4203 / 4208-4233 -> -1.8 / 85.7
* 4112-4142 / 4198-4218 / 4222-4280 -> 0.7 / 89.5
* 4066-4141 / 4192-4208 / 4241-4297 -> -0.3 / 88.2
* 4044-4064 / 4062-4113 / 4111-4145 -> 6.3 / 96.1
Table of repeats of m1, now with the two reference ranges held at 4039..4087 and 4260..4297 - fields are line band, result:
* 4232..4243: 0.6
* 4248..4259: -1.3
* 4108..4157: 1.9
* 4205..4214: 0.5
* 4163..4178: 1.4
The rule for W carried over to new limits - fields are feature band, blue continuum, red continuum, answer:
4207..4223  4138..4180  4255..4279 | 0.10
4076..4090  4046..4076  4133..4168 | 0.16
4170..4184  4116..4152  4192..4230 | 0.06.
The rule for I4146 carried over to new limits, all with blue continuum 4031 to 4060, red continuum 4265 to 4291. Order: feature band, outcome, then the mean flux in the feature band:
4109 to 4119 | 0.15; 84.2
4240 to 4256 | -0.08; 95.2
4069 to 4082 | 0.04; 95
